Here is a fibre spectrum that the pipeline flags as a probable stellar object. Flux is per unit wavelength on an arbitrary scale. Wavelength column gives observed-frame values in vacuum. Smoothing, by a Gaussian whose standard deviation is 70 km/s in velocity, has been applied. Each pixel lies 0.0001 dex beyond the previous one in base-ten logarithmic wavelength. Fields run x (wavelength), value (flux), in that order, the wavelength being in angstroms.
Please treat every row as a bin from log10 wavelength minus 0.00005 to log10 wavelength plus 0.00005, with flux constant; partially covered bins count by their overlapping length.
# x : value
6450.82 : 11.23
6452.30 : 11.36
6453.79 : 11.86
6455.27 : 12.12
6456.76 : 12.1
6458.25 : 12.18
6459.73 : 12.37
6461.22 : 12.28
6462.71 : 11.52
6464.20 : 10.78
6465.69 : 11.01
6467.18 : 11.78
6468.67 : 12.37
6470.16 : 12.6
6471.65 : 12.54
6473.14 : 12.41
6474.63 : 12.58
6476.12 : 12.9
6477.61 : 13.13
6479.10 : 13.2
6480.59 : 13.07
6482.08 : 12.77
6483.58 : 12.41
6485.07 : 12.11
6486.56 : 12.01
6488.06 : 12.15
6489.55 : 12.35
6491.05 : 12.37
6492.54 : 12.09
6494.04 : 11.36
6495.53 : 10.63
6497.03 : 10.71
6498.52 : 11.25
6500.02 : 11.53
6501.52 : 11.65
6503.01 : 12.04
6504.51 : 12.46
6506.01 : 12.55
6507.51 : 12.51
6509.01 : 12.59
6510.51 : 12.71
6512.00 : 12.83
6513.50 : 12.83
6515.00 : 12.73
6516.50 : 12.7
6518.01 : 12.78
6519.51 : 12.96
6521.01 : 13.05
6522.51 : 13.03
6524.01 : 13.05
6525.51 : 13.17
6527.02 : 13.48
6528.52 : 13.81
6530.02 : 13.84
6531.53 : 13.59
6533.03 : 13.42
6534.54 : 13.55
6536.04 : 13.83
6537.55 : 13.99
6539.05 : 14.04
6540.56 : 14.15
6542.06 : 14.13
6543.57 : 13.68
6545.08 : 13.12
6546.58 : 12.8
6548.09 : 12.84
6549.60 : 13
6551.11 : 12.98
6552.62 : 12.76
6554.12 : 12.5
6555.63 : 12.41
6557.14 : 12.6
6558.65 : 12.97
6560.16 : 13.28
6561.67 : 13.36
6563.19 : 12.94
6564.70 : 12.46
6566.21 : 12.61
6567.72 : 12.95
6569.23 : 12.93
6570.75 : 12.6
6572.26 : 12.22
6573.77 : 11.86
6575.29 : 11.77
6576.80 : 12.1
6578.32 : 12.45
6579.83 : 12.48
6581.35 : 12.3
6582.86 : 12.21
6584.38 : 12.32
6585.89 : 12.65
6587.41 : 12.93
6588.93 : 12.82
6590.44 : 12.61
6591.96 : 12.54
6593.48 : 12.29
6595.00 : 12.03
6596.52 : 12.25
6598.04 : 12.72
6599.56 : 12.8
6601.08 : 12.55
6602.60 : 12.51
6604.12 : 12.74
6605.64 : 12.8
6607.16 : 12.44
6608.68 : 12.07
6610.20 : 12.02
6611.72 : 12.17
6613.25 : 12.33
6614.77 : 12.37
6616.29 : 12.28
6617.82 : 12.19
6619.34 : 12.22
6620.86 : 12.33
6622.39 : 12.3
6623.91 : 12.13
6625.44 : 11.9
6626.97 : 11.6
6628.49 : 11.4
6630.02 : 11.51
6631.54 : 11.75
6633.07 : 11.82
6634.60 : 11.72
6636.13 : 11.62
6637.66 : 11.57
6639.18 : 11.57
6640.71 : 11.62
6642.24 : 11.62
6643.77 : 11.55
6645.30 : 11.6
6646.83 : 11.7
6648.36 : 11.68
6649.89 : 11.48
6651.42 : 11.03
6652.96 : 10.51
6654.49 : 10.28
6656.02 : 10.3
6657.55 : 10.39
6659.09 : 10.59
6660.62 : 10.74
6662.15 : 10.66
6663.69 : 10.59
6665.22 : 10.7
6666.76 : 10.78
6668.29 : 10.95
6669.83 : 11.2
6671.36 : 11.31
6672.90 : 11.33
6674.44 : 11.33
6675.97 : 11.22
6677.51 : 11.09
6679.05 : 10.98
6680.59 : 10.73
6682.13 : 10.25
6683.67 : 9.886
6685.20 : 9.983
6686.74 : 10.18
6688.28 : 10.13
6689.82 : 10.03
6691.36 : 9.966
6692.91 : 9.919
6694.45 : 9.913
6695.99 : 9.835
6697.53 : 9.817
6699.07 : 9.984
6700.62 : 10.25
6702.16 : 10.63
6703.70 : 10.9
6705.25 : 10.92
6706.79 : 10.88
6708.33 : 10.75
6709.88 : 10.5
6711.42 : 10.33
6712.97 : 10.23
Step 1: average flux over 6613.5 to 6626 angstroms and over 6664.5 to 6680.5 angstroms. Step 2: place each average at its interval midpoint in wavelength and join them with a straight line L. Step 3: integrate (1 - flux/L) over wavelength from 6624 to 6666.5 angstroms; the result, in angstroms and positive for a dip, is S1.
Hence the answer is 1.5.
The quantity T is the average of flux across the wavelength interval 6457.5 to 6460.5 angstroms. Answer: 12.3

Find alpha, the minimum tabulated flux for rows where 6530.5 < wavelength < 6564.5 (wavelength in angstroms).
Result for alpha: 12.41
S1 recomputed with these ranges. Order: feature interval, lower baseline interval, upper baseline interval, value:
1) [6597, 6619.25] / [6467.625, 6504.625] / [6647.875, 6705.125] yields -2.5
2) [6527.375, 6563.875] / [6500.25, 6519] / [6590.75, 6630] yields -2.6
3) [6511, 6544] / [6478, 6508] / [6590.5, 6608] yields -3.2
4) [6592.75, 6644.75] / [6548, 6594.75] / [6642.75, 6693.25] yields -1.7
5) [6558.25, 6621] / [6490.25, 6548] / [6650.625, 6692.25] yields -3.6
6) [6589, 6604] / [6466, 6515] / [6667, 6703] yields -1.6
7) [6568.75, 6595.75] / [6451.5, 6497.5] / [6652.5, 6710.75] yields -2.6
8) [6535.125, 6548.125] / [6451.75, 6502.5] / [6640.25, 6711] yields -2.3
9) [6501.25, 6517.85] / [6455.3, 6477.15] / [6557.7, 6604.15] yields -0.4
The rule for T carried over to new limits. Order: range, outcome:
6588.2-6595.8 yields 12.5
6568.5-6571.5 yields 12.7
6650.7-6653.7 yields 10.7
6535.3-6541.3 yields 14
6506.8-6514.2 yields 12.7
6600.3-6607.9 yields 12.6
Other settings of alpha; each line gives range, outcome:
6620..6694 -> 9.886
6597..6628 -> 11.6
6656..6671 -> 10.3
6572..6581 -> 11.77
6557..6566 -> 12.46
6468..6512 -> 10.63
